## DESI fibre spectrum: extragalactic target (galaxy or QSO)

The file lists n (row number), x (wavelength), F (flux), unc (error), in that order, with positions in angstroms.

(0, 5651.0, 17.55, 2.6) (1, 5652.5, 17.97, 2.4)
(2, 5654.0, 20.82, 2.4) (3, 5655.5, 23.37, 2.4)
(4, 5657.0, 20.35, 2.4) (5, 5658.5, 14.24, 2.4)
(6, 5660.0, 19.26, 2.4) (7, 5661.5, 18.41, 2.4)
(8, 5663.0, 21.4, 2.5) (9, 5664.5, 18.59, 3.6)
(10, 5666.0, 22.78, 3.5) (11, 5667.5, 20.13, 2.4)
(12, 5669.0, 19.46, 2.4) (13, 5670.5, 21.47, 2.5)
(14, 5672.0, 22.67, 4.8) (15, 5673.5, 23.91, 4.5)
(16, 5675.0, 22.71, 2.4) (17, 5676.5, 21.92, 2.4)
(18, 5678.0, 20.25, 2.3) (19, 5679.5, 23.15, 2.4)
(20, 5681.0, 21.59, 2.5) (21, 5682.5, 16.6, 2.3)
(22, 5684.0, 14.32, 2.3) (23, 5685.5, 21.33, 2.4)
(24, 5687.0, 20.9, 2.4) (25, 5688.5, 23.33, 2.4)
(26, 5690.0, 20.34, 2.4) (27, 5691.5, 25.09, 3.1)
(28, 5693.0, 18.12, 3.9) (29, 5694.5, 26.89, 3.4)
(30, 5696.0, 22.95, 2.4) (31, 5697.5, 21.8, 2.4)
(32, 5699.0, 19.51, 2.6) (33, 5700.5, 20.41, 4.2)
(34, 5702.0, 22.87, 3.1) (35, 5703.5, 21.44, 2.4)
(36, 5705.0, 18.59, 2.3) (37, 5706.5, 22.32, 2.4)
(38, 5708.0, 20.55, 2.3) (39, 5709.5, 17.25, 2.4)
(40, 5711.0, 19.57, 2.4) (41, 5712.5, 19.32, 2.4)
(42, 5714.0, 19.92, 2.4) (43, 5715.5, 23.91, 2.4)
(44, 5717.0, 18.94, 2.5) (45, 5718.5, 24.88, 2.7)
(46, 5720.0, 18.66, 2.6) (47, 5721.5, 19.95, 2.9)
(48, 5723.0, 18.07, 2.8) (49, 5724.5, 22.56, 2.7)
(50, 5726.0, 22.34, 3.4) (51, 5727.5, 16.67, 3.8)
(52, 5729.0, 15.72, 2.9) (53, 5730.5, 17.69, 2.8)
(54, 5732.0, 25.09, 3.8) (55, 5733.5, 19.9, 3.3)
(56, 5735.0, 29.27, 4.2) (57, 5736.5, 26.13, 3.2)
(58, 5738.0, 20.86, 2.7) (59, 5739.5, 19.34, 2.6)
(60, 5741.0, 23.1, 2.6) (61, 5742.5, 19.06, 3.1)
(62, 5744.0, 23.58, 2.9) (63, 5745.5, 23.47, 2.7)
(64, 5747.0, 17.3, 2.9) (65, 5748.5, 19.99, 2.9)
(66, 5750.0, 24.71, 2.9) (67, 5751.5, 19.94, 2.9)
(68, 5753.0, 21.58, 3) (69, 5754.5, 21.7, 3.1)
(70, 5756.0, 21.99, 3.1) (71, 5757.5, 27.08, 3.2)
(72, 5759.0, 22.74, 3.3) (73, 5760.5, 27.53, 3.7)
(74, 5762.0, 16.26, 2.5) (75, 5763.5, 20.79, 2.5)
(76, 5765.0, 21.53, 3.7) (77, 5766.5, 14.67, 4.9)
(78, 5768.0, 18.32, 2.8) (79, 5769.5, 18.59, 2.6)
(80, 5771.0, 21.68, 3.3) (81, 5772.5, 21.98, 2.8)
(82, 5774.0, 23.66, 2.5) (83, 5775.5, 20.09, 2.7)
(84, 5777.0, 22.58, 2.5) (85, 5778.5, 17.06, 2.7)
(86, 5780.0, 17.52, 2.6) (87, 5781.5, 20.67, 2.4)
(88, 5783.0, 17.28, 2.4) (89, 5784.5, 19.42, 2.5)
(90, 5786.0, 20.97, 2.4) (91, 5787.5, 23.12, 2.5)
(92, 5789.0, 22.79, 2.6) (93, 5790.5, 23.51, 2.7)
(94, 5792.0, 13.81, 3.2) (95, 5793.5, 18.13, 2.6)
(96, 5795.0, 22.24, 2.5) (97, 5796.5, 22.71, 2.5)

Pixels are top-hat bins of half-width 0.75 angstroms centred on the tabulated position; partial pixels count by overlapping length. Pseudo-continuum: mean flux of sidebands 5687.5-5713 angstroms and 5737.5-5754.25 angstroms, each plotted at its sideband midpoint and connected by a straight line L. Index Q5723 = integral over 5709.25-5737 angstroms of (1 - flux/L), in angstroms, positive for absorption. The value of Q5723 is 0.5 angstroms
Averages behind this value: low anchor 21.2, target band 20.9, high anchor 21.2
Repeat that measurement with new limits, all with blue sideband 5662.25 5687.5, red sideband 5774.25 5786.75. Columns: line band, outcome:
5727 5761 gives -3.3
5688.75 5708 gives -1.1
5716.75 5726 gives -0.2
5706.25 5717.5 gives 0.1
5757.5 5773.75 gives -0.8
